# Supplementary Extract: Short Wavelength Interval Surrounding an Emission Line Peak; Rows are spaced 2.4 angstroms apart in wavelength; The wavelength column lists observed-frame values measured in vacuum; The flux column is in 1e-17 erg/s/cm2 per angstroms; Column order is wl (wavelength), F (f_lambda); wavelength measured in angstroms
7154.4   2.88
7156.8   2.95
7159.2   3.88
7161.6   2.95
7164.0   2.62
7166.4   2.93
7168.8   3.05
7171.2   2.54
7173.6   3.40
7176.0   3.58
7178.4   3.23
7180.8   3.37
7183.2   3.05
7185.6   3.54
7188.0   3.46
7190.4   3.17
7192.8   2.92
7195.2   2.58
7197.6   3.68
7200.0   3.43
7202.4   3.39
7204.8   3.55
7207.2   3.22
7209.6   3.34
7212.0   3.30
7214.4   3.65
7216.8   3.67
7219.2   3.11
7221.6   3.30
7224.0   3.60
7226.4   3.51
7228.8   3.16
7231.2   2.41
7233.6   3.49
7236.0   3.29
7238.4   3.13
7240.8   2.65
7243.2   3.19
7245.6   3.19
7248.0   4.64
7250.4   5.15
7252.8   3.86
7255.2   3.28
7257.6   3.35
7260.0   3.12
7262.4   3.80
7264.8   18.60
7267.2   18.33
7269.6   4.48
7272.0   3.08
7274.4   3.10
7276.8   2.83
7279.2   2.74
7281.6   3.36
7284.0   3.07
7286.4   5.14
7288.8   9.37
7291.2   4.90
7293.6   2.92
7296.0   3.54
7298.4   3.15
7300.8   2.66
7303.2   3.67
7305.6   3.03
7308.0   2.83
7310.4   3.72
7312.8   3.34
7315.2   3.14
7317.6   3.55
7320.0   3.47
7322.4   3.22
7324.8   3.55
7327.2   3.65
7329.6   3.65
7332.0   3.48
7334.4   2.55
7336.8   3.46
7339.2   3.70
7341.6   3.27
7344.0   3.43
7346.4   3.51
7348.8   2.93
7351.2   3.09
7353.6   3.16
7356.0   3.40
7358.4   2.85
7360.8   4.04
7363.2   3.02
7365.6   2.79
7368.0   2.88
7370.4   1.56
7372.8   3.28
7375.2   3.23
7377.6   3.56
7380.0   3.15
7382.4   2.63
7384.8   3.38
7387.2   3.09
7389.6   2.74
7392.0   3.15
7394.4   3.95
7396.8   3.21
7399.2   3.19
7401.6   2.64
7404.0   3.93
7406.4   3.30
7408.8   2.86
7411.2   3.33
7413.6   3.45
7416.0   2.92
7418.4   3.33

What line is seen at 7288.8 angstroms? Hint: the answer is [N II]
